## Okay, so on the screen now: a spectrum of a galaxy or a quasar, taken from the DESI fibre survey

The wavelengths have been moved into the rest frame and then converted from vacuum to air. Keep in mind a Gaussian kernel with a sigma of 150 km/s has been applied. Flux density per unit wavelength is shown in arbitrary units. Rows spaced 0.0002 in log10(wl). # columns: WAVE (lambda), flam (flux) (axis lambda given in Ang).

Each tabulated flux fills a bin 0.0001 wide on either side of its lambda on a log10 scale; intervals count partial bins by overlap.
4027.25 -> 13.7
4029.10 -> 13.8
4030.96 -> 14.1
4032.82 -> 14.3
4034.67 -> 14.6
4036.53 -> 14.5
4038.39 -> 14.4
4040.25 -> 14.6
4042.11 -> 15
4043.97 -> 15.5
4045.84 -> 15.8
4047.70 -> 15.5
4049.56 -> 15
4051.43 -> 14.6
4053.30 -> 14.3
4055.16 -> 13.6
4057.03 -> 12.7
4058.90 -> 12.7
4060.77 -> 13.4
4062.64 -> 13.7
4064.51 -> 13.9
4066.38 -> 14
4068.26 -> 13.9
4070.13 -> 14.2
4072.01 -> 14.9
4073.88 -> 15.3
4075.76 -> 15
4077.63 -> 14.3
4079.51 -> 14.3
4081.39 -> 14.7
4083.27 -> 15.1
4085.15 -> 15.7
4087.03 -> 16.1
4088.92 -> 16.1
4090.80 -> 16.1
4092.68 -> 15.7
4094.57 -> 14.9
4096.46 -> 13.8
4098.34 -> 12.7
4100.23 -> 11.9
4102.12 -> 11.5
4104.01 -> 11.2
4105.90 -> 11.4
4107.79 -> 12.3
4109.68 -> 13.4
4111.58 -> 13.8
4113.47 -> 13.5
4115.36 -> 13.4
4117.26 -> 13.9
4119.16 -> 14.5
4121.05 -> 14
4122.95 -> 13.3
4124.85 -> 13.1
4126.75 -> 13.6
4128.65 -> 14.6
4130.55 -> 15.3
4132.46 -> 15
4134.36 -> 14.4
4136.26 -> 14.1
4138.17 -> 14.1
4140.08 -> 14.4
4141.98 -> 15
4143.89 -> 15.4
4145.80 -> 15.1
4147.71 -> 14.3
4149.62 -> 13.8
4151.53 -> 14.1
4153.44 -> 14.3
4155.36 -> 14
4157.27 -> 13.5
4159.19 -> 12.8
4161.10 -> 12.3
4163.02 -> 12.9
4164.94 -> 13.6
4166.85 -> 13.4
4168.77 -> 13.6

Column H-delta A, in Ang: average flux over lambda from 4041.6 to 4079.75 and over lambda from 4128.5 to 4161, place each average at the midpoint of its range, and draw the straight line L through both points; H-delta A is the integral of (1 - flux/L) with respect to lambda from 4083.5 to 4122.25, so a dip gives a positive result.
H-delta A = 1.4 Ang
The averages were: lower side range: 14.4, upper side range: 14.3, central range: 13.8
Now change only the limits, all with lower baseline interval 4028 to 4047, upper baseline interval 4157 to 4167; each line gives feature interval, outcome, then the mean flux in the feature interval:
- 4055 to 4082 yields 0.4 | 14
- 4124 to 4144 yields -1.5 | 14.4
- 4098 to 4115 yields 1.6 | 12.4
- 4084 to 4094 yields -1.4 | 15.9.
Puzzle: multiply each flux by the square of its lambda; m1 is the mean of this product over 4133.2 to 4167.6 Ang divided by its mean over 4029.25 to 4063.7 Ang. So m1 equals 1.03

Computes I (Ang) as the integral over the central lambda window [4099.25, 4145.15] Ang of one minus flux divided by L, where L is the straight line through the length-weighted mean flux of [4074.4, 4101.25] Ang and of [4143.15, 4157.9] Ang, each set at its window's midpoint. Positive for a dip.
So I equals 2.7 Ang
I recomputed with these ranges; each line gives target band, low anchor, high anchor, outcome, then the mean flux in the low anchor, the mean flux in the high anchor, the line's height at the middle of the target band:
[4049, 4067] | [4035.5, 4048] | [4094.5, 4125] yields 0.97 Ang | 15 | 13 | 14.5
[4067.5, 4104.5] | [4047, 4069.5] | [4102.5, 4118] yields -2.99 Ang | 13.9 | 12.8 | 13.3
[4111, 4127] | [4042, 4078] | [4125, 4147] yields 0.93 Ang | 14.4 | 14.6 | 14.5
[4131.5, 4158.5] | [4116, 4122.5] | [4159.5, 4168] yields -1.82 Ang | 14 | 13.1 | 13.5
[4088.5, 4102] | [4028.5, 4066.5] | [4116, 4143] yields 0.04 Ang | 14.3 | 14.2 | 14.3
